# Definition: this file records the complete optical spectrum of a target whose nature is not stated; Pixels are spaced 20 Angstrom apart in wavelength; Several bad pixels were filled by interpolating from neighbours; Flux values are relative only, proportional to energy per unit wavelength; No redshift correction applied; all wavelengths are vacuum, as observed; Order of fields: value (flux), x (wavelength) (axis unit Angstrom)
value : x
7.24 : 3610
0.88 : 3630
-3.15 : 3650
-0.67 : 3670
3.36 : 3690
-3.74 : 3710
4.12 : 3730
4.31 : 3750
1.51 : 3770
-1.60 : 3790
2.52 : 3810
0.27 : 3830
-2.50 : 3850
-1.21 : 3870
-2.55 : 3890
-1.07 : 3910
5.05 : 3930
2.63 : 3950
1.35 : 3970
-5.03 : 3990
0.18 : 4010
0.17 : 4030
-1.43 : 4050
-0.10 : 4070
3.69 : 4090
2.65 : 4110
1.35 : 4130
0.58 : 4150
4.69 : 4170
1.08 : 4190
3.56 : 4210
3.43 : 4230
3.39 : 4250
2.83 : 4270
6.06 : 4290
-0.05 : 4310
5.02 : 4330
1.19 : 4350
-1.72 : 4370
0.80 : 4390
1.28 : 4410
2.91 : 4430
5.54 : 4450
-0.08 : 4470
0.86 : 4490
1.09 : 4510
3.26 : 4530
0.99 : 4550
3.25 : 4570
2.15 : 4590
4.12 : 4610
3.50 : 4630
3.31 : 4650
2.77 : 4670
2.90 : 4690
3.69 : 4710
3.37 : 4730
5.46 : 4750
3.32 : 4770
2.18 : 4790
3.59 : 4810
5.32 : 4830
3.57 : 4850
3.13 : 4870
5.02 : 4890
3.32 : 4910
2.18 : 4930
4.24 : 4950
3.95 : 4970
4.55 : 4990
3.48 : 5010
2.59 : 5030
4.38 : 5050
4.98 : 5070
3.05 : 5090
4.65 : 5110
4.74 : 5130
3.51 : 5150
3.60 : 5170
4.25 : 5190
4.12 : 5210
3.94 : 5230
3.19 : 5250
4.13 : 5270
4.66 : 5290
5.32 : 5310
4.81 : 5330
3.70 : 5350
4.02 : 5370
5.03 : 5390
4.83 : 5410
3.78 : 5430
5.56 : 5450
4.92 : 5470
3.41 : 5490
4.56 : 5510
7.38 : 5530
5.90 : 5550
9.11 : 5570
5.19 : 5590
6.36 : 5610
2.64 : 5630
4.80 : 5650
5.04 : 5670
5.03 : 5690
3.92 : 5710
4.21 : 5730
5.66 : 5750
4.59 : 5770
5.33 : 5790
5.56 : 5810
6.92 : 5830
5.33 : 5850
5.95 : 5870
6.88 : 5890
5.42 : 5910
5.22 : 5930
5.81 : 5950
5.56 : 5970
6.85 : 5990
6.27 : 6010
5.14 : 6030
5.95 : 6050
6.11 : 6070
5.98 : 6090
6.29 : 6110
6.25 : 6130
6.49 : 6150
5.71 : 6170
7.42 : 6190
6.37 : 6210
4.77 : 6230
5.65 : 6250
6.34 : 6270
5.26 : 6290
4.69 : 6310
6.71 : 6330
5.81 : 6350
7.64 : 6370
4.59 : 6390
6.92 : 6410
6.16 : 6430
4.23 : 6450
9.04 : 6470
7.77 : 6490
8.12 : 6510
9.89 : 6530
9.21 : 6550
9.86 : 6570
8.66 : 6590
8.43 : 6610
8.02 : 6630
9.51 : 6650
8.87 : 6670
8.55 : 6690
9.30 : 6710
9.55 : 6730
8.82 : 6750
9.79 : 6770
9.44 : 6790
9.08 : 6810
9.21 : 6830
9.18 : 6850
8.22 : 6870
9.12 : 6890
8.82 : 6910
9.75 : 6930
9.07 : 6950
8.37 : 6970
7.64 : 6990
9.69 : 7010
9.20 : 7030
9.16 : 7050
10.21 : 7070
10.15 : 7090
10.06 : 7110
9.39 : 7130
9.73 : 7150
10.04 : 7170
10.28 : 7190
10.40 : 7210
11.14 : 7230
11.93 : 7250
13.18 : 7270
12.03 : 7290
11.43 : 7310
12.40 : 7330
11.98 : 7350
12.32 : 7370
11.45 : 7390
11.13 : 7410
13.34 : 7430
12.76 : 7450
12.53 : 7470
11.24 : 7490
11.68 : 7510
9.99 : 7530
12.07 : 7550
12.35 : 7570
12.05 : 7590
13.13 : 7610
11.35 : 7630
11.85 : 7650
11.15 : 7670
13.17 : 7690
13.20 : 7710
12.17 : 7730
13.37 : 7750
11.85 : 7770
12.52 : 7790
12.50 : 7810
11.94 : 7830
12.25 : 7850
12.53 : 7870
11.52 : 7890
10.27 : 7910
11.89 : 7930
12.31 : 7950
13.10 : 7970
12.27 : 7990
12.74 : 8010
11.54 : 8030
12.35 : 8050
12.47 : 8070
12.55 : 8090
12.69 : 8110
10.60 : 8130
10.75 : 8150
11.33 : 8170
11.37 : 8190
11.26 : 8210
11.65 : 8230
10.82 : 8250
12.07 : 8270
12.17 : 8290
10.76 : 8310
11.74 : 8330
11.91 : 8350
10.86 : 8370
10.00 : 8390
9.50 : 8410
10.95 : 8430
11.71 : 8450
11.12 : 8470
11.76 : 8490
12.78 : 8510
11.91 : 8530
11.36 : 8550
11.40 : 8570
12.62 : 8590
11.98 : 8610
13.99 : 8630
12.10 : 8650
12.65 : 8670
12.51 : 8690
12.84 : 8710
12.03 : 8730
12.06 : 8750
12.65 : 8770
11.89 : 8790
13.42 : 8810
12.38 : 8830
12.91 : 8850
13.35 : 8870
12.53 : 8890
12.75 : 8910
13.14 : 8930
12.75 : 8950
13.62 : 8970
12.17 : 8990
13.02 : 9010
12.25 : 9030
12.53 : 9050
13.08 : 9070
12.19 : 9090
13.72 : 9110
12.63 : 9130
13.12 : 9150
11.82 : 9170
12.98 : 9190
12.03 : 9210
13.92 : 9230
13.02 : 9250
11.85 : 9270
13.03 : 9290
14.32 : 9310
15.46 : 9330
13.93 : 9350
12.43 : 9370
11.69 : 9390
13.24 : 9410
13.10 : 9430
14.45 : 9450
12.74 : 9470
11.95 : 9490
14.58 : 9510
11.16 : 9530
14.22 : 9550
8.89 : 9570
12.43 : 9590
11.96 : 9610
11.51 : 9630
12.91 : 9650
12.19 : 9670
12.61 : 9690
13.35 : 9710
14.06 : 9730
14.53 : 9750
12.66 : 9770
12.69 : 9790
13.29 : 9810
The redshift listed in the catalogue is 0.624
